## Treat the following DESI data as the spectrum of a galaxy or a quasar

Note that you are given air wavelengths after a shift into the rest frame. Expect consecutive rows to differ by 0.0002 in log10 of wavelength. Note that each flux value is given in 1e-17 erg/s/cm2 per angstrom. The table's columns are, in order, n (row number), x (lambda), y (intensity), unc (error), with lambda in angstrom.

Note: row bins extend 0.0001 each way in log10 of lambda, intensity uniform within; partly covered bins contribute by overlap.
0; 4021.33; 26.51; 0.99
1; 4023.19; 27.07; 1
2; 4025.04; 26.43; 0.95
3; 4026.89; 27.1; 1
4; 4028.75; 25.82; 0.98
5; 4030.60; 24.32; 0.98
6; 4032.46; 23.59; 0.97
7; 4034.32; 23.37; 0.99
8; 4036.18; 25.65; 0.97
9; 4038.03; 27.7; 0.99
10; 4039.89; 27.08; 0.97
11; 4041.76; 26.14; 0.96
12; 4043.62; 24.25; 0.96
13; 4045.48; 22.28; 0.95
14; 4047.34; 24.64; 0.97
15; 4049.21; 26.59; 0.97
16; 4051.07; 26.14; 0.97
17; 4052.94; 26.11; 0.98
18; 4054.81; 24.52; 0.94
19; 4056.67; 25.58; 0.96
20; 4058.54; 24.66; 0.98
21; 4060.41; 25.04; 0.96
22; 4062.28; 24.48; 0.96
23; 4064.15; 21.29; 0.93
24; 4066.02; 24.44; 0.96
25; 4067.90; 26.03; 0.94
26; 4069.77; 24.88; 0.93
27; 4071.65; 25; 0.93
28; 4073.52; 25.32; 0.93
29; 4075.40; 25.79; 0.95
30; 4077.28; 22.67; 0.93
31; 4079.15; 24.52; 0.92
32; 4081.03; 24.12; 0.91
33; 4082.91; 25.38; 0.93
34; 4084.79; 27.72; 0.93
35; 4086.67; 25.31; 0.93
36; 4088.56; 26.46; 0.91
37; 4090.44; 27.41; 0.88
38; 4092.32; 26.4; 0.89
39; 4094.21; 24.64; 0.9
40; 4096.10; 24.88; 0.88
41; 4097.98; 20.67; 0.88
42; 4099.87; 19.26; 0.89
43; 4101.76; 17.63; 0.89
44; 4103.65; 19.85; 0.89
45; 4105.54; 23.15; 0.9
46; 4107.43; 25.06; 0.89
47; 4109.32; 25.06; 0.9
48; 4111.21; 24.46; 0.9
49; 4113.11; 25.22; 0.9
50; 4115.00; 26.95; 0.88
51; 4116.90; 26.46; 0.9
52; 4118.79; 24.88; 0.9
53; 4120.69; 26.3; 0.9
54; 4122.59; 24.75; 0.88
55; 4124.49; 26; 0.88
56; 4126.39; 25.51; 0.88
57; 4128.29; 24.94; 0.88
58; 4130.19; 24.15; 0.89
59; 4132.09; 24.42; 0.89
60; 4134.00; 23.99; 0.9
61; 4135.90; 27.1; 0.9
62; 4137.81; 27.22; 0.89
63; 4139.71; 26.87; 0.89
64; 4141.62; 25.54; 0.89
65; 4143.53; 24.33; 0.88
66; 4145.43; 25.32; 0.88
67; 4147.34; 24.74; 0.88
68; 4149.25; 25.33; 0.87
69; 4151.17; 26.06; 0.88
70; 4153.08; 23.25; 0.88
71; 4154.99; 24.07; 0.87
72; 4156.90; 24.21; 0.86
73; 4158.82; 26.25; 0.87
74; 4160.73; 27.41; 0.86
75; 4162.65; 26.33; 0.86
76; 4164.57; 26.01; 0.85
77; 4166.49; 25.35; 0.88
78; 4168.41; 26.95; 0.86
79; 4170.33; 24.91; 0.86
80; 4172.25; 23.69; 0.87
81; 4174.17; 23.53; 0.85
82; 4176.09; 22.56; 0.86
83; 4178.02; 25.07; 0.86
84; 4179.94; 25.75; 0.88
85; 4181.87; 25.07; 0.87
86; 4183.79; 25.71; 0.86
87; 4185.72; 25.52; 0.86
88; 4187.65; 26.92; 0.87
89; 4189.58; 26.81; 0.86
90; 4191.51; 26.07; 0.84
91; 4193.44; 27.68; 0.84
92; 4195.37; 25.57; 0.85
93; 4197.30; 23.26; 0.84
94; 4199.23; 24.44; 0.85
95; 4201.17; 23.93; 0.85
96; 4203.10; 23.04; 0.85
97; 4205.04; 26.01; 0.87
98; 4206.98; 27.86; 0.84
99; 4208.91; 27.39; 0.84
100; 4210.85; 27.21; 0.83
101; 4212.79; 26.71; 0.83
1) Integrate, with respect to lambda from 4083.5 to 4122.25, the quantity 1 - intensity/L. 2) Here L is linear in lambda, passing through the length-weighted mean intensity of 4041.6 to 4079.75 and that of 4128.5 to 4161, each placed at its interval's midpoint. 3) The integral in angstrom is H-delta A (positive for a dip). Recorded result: 0.9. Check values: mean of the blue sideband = 24.8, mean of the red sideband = 25.3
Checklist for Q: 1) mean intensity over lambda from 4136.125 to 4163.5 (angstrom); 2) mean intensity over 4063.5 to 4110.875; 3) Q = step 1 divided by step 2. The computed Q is 1.06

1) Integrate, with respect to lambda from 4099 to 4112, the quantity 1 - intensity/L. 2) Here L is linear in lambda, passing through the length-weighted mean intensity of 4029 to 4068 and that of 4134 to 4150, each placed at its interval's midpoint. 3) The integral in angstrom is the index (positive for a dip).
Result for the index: 1.7 angstrom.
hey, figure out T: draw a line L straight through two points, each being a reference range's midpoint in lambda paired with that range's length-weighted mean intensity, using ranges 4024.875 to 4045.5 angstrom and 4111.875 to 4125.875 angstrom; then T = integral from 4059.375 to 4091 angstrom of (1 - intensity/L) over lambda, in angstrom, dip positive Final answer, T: 0.7 angstrom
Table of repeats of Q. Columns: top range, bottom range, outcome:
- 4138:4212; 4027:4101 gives 1.02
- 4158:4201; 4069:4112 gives 1.05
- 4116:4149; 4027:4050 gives 1.01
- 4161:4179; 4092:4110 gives 1.11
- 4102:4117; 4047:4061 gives 0.95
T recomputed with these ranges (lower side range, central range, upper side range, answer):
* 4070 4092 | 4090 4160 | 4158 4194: 2.4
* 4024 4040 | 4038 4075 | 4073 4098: 0.6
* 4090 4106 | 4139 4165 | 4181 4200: -1.1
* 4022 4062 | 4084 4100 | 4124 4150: 0.3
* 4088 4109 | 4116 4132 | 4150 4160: -0.9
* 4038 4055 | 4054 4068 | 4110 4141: 0.6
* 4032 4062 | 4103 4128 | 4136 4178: 0.3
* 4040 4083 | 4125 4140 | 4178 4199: -0.1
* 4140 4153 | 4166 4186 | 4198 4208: 0.2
